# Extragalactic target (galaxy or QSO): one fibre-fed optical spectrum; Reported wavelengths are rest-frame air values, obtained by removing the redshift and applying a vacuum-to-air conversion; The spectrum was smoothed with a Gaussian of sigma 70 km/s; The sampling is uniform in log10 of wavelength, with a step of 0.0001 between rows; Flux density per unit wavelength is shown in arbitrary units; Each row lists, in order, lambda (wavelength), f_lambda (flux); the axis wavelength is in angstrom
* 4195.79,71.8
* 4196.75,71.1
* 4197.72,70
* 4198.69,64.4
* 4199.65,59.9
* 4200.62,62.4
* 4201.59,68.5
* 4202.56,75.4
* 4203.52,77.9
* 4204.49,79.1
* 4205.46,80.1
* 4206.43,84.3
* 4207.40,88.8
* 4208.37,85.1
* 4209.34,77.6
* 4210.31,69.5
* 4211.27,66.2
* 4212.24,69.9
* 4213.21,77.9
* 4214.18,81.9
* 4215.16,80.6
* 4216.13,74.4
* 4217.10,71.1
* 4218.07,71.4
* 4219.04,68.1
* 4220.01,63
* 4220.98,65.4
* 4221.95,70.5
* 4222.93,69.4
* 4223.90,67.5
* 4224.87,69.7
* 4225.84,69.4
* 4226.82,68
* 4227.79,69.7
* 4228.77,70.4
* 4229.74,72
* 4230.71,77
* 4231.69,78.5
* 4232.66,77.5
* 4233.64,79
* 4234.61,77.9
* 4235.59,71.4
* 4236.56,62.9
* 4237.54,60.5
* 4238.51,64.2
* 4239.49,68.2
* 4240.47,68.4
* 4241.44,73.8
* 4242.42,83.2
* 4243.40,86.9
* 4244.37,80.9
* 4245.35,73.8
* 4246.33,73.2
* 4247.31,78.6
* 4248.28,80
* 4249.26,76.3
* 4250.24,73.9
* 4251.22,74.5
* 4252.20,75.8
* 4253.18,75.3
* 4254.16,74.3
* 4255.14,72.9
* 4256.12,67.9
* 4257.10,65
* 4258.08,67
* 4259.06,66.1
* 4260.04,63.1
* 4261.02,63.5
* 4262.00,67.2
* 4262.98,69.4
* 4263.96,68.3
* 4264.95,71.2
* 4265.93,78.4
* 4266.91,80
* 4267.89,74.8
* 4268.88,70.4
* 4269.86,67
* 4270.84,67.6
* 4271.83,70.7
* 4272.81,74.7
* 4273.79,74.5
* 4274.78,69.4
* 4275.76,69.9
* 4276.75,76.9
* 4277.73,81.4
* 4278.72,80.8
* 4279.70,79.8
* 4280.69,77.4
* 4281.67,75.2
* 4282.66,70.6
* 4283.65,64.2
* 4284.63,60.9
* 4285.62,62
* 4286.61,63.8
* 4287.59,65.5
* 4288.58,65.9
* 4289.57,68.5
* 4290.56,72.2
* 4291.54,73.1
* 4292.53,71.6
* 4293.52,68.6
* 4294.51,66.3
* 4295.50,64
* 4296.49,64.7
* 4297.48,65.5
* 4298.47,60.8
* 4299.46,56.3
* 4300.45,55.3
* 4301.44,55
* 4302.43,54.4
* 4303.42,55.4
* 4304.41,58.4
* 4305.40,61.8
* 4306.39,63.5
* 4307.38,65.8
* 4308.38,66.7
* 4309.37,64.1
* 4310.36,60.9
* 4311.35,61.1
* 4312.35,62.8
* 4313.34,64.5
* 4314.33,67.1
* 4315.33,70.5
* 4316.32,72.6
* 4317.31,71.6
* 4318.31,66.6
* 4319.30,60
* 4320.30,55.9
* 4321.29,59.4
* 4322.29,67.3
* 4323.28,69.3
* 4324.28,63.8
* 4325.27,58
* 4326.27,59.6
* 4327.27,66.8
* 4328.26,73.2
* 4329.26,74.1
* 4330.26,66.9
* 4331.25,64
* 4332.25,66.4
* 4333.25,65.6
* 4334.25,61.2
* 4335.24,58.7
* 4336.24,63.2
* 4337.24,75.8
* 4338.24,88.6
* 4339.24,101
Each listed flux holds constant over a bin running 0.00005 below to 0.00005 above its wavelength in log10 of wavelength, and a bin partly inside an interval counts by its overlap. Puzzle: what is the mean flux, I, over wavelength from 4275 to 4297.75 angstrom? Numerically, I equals 70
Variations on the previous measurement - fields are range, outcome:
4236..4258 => 73.1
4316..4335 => 65.2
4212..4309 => 70.1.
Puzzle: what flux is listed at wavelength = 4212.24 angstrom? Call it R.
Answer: 69.9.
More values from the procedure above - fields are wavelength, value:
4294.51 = 66.3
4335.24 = 58.7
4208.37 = 85.1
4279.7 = 79.8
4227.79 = 69.7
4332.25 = 66.4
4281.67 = 75.2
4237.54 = 60.5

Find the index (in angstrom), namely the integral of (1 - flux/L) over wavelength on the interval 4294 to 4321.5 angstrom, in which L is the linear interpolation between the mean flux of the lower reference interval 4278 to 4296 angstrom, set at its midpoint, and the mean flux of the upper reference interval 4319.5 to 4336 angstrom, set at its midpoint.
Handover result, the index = 1.76 angstrom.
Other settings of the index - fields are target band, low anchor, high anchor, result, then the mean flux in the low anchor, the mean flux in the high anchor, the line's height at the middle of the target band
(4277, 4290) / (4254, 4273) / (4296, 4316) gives -0.9 angstrom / 69.8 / 61.8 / 66.1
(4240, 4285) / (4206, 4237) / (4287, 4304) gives -3.3 angstrom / 73.3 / 63.7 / 68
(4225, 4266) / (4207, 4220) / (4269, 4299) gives 0.3 angstrom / 75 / 69.8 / 72.7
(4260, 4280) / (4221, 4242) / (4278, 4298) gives -0.8 angstrom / 70.7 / 69.1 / 69.6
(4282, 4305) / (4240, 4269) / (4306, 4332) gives 1.6 angstrom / 73.2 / 65.3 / 68.4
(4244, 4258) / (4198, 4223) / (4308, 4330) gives -0.8 angstrom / 73.2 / 65.3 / 70.2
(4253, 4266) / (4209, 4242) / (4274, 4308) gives 0.0 angstrom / 71.3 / 66.7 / 68.9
